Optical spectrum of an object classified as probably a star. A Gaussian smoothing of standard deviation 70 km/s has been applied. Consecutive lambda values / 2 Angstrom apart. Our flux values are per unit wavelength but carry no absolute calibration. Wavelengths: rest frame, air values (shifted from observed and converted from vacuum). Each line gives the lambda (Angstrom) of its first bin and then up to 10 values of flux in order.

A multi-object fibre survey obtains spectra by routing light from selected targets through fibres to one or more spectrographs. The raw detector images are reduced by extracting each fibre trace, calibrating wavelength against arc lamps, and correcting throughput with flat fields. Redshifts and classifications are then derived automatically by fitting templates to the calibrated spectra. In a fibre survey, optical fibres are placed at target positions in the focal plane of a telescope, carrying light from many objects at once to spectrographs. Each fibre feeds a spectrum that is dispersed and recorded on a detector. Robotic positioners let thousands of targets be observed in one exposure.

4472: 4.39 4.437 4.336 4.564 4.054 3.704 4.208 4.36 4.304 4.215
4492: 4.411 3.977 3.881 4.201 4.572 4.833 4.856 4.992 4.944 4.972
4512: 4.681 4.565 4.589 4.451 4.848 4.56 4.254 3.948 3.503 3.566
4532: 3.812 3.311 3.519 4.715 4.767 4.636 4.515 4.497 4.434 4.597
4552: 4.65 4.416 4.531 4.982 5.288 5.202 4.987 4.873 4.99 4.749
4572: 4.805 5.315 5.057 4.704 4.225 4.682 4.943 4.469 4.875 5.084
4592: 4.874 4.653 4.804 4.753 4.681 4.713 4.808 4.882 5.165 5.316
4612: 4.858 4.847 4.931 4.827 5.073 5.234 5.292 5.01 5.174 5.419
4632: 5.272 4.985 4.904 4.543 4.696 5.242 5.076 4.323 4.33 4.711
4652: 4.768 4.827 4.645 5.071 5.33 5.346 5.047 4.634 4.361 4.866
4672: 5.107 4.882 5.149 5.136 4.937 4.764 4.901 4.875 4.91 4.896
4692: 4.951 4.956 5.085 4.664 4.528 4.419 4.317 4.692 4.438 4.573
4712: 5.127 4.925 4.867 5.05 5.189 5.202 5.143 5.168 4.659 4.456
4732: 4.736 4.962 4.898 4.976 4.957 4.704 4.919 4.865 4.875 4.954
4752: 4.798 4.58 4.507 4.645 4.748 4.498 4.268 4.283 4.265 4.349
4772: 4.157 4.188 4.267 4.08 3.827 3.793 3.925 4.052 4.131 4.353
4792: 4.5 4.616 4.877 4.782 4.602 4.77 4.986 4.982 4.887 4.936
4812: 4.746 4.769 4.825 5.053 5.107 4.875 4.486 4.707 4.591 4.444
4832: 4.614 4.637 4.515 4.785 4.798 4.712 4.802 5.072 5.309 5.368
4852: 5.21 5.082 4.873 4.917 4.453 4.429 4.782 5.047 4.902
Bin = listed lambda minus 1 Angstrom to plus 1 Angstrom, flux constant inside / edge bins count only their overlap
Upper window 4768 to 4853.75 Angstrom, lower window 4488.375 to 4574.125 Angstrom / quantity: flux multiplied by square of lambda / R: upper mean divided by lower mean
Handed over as 1.2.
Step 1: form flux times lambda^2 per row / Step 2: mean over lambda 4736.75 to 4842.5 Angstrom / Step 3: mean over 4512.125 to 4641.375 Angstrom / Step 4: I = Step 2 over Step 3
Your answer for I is 1.07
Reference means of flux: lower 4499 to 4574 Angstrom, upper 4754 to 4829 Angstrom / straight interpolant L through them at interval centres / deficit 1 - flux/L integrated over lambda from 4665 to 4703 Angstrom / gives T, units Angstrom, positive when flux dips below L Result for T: -2.5 Angstrom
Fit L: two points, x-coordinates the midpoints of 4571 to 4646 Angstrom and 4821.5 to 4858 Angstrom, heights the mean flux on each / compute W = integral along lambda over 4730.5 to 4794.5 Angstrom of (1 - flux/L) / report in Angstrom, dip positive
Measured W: 4.9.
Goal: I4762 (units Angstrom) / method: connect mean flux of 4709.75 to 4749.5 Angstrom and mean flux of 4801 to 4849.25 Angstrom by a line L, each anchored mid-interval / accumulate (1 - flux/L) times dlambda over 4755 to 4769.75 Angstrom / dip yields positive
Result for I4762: 1.3 Angstrom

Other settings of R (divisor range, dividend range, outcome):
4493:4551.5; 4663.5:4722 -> 1.19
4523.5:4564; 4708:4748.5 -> 1.21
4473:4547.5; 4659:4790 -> 1.19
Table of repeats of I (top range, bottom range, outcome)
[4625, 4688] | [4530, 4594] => 1.10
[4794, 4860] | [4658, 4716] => 1.06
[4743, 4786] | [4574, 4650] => 0.96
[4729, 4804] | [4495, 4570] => 1.11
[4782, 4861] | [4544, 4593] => 1.10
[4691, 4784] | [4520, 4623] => 1.07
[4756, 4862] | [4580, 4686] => 1.02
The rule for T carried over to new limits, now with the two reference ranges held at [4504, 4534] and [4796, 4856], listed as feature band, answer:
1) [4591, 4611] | -1.6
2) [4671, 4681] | -0.9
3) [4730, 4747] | -0.5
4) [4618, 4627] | -1.1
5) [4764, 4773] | 0.9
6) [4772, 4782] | 1.5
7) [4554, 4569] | -1.7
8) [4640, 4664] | -1.5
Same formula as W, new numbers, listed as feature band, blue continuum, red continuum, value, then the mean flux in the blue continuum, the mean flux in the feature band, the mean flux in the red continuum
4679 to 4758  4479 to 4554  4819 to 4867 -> -3.24 Angstrom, 4.35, 4.83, 4.82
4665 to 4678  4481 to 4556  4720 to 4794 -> -1.07 Angstrom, 4.36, 4.86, 4.56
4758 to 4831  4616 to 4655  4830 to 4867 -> 5.17 Angstrom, 4.93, 4.52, 4.84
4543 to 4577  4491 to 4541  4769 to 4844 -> -3.38 Angstrom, 4.35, 4.82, 4.56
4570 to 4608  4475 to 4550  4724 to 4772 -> -2.96 Angstrom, 4.34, 4.8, 4.7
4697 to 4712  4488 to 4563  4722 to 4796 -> -0.12 Angstrom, 4.45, 4.56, 4.54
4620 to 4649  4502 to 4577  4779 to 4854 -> -2.19 Angstrom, 4.58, 4.97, 4.69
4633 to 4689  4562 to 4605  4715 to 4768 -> -0.73 Angstrom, 4.82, 4.87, 4.79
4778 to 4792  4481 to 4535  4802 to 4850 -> 2.07 Angstrom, 4.32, 4.05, 4.82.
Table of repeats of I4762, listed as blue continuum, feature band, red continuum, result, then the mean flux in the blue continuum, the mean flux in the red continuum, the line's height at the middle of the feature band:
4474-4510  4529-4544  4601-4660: 1.6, 4.4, 4.94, 4.57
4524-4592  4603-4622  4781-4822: -1.7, 4.57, 4.64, 4.58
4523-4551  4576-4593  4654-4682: -1.2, 4.15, 4.95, 4.44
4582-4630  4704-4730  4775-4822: -0.9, 4.93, 4.57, 4.72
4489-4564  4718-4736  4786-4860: -1.0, 4.46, 4.78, 4.68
